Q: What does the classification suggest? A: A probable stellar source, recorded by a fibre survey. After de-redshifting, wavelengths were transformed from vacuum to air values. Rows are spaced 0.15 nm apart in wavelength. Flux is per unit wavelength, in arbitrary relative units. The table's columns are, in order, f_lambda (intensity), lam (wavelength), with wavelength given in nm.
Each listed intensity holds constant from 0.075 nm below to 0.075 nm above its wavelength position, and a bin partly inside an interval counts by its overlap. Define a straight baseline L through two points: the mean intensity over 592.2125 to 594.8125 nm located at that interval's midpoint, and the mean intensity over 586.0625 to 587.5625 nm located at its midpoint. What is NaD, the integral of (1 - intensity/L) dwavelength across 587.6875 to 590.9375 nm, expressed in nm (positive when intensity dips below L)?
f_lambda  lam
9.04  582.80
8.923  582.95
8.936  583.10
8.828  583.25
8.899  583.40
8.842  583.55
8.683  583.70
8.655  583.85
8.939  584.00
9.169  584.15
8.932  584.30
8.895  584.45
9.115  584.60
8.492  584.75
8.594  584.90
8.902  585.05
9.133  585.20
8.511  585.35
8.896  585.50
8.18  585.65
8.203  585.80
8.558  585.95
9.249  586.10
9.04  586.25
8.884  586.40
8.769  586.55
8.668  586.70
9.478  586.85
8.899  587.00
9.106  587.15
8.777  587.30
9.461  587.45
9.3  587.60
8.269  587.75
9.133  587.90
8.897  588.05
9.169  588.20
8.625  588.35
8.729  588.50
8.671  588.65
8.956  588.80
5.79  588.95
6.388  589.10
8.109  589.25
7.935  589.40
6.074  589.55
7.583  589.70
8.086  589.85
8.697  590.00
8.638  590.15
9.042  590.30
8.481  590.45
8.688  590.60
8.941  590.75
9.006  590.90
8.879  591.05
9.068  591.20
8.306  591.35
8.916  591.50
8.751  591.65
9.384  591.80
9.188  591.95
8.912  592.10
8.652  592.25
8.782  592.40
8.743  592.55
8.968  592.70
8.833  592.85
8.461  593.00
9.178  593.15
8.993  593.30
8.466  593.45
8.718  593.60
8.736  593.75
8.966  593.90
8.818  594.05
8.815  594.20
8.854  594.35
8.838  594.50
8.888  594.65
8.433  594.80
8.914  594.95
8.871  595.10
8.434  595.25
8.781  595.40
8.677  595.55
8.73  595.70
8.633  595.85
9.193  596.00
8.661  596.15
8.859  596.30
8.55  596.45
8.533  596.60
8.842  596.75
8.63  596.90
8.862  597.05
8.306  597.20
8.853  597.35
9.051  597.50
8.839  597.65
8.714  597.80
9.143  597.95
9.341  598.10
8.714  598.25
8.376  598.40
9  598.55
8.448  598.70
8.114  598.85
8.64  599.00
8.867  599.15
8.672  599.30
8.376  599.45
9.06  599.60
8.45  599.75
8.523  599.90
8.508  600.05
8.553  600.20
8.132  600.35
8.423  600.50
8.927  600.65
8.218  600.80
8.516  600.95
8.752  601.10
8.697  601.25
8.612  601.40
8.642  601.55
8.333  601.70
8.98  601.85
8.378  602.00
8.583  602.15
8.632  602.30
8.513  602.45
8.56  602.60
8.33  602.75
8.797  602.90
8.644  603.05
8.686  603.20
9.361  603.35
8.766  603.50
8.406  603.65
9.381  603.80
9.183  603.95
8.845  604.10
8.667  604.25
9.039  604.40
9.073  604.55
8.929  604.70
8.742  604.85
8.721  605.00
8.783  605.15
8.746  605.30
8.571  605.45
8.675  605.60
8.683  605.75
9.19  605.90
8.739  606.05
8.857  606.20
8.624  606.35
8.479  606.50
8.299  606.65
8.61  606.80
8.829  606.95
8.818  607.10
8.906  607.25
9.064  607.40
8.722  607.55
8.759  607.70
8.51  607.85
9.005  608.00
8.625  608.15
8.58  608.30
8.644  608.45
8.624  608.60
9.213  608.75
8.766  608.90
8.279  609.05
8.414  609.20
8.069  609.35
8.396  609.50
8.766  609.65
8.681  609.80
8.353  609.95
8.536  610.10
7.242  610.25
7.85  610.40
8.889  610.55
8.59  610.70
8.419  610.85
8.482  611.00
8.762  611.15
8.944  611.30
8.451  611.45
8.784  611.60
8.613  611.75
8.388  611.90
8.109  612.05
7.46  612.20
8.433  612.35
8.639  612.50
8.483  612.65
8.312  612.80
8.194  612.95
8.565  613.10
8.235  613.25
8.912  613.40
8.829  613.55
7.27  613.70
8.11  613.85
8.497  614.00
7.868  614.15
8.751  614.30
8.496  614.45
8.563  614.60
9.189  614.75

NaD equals 0.25 nm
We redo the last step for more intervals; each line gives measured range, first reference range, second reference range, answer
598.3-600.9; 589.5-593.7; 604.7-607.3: 0.05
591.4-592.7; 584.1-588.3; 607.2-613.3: -0.02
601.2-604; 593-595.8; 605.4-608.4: 0.01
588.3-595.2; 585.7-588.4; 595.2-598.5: 0.22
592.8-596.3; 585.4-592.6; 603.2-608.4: -0.05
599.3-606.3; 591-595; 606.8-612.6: -0.03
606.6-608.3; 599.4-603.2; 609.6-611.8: -0.04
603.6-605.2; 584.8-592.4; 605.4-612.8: -0.06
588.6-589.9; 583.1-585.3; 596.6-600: 0.20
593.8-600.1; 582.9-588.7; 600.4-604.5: 0.01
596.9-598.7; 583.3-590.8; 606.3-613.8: -0.05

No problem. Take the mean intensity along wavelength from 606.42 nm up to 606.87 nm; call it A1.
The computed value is 8.46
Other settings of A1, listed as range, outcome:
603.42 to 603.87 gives 8.85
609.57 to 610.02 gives 8.6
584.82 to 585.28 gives 8.87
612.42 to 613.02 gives 8.41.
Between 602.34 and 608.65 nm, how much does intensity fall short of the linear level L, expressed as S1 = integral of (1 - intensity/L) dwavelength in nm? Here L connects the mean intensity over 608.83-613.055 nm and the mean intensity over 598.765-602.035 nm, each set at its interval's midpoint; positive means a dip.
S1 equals -0.20 nm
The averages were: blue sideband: 8.56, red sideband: 8.4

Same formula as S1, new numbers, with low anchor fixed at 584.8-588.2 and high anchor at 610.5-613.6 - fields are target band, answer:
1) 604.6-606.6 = -0.04 nm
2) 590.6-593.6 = -0.03 nm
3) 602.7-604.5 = -0.05 nm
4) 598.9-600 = 0.00 nm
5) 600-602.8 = 0.03 nm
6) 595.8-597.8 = -0.01 nm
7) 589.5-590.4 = 0.07 nm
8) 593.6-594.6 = -0.01 nm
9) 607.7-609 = -0.03 nm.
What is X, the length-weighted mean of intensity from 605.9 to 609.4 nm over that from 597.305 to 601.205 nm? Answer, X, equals 1.0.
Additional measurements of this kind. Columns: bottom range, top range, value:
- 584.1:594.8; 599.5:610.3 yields 1.00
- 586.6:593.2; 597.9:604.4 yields 1.01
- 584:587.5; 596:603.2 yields 0.98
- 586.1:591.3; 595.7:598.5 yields 1.03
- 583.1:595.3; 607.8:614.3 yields 0.97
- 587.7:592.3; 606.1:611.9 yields 1.02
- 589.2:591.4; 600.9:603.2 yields 1.03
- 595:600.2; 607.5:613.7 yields 0.97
